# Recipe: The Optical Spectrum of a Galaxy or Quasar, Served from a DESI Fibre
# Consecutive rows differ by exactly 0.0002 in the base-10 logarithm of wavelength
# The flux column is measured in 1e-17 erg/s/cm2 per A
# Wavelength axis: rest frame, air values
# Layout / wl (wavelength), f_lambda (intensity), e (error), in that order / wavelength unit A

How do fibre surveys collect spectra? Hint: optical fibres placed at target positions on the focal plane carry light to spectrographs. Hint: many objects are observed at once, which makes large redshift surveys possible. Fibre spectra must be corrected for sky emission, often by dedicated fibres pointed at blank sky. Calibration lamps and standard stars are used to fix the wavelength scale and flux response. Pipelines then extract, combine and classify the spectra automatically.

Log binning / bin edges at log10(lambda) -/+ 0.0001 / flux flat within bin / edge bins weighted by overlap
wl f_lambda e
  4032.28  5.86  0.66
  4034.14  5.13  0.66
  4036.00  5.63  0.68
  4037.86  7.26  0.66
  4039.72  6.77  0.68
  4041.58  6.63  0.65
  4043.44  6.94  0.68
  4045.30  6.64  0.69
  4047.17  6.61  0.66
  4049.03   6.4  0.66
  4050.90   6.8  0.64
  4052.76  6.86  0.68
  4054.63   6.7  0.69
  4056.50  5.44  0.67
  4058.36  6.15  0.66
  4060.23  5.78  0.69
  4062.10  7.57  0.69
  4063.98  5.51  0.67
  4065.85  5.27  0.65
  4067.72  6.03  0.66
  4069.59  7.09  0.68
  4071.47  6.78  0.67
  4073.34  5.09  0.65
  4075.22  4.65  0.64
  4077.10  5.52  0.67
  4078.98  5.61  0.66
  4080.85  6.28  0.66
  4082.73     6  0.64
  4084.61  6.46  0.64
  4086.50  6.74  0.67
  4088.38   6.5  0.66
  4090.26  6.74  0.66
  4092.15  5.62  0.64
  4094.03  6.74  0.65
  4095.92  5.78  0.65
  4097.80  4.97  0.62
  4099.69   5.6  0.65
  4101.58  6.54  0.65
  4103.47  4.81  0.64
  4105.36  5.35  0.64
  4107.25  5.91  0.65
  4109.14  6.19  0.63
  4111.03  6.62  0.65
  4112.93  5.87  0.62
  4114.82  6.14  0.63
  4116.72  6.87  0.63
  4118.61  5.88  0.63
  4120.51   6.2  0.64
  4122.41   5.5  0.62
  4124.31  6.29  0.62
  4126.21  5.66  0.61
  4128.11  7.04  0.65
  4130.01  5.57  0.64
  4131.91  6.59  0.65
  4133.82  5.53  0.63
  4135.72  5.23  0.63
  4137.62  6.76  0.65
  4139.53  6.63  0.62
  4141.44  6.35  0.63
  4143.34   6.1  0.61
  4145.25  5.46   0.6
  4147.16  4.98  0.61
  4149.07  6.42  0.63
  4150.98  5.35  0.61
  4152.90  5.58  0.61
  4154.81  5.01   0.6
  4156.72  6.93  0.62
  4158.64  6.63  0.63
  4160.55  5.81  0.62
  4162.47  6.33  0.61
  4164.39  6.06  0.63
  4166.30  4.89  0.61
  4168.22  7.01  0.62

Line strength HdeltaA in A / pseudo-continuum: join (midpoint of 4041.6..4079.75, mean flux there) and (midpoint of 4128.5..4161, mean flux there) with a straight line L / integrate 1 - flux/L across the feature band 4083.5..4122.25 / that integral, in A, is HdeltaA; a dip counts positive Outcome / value 0.0 A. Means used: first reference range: 6.18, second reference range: 5.96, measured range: 6.06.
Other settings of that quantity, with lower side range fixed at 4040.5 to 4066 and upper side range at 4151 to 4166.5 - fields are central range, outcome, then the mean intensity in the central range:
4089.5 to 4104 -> 0.80 A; 5.87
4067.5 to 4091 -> 0.67 A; 6.11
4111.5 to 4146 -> -0.24 A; 6.1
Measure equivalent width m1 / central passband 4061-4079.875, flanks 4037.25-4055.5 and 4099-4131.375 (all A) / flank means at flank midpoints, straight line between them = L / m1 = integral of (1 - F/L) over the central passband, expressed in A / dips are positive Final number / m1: 1.7 A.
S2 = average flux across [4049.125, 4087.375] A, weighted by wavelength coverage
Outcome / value 6.12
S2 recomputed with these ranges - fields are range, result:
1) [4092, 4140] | 6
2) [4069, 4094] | 6.09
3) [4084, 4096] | 6.4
